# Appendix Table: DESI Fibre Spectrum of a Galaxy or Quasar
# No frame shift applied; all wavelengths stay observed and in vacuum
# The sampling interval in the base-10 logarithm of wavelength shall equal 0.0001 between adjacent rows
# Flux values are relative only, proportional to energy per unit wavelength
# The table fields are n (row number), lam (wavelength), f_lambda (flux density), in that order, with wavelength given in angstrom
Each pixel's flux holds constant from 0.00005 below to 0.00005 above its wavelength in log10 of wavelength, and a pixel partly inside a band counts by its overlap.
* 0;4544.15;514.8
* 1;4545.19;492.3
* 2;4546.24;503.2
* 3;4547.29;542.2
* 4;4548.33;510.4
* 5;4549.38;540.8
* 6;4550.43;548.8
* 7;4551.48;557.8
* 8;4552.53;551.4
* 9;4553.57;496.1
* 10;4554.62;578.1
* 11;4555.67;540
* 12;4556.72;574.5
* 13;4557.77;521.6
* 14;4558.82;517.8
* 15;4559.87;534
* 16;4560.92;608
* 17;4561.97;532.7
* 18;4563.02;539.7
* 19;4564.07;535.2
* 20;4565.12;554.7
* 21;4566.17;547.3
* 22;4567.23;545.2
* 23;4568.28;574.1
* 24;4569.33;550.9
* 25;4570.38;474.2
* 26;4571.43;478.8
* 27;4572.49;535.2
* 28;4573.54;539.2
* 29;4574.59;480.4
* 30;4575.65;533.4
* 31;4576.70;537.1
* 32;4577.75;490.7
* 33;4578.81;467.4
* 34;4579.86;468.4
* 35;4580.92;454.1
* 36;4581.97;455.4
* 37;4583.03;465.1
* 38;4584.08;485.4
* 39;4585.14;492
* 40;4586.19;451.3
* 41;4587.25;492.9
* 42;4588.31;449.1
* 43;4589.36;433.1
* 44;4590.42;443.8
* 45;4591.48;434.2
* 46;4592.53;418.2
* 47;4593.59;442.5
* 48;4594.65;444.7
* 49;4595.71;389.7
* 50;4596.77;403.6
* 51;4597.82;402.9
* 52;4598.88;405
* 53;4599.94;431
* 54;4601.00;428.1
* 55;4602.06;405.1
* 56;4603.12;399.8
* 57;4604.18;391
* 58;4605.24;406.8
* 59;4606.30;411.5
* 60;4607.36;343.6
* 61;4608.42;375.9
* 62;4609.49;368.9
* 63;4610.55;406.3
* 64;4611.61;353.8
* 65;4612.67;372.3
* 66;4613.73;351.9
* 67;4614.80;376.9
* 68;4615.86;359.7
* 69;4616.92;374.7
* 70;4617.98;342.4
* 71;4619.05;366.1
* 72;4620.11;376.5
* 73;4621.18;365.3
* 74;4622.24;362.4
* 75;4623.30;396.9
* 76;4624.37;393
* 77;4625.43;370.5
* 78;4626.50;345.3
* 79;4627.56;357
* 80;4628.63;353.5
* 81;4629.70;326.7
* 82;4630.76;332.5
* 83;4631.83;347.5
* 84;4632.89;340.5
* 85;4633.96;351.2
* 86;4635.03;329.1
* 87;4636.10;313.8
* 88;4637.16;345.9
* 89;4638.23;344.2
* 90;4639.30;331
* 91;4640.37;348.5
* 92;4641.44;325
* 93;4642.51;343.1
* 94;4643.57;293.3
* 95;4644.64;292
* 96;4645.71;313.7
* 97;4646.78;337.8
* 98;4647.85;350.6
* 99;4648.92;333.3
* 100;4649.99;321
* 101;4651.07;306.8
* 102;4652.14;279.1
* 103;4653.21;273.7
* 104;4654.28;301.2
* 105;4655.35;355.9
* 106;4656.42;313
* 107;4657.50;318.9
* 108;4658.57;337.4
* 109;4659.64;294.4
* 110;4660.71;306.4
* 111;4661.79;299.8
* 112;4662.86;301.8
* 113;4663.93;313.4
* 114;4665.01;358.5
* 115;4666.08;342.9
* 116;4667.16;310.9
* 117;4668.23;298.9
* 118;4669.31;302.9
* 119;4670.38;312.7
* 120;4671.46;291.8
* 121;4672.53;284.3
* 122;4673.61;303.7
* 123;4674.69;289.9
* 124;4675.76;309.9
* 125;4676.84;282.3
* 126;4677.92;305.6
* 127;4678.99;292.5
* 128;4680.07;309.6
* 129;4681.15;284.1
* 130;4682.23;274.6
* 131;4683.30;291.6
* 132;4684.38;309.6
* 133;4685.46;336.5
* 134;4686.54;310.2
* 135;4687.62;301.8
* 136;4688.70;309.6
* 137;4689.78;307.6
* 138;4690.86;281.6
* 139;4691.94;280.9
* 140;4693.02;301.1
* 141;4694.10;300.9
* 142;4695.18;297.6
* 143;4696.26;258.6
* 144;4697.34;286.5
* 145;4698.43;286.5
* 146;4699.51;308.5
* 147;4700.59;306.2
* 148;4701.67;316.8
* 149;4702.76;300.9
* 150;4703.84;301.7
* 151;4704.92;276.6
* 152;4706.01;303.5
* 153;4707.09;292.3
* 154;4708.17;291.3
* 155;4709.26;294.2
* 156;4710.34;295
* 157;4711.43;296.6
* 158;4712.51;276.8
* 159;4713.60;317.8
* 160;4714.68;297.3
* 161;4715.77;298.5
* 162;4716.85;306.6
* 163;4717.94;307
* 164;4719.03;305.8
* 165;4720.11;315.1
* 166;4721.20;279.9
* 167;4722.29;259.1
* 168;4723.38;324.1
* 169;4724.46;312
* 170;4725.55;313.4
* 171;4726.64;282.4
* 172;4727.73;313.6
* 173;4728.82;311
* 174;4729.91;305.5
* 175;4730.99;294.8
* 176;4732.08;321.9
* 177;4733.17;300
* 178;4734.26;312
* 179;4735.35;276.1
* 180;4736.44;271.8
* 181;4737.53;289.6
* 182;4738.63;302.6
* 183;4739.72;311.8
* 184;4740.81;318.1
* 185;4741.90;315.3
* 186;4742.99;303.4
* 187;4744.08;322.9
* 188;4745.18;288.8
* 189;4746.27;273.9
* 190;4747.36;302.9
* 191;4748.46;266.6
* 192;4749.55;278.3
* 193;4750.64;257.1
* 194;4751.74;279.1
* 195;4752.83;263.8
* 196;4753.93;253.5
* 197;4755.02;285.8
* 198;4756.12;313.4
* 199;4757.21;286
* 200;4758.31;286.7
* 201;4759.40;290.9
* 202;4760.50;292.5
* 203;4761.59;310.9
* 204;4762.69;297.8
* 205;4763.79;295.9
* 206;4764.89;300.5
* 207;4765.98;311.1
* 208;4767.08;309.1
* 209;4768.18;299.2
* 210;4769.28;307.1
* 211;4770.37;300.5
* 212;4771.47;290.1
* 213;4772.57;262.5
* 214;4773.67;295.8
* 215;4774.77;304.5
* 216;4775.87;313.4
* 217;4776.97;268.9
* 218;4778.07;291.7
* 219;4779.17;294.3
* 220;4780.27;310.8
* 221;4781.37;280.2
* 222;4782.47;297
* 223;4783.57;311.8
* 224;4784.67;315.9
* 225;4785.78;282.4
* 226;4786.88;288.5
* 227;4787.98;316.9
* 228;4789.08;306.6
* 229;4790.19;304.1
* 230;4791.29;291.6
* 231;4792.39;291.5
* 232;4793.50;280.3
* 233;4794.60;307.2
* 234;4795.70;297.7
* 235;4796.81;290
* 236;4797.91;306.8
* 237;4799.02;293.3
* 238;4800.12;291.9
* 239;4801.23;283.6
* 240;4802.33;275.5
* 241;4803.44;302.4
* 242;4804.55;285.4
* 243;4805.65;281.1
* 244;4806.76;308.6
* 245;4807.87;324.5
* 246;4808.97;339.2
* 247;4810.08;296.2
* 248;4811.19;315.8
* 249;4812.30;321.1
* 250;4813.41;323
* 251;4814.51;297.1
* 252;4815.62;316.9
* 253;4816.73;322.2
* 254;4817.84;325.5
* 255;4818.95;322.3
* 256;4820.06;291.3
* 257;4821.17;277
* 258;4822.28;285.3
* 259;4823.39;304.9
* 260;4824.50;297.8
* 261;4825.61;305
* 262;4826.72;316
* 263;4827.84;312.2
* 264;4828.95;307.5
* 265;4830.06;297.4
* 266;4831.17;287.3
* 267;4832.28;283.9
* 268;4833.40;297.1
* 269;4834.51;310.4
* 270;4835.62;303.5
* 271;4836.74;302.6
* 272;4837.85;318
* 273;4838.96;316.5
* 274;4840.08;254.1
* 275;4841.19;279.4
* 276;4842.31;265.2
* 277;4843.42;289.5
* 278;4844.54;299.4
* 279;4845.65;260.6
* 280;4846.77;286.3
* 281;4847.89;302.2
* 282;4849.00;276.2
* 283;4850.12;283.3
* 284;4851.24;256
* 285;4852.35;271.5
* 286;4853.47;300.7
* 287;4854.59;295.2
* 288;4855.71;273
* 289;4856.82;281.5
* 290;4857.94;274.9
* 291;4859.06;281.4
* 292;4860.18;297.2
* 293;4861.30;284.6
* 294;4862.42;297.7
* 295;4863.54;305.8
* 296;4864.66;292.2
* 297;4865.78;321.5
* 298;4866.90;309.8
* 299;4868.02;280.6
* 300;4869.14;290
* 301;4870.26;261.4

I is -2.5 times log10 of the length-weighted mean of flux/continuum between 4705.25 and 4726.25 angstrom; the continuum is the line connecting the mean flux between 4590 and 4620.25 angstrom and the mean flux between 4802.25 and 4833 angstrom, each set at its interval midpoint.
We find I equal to 0.16 mag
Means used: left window 394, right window 305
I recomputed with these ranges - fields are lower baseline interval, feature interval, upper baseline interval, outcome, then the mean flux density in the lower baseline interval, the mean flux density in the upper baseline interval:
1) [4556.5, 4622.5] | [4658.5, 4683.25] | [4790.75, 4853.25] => 0.29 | 451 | 297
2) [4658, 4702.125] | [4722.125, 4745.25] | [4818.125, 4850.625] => -0.01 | 302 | 294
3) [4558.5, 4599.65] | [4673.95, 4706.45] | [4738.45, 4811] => 0.26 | 487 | 296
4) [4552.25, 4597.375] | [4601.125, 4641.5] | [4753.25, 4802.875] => 0.24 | 499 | 295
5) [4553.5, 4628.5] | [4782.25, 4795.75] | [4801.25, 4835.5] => 0.08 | 449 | 304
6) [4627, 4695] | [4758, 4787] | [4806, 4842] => 0.04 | 314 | 305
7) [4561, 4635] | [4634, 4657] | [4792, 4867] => 0.24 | 430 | 296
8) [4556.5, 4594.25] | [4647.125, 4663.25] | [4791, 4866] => 0.36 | 501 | 296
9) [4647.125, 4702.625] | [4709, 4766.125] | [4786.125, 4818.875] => 0.03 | 305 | 303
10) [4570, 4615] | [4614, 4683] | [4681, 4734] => 0.14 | 437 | 299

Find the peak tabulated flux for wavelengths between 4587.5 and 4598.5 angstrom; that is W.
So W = 449.1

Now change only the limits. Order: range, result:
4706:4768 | 324.1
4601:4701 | 428.1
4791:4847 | 339.2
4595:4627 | 431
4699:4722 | 317.8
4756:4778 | 313.4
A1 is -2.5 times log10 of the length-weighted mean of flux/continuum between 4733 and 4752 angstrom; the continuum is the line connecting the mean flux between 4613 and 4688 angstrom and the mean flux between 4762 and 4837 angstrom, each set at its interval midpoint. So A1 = 0.06 mag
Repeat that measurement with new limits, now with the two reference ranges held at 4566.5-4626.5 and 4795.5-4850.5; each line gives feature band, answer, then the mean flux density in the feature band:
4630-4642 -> 0.207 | 337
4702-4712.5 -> 0.238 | 294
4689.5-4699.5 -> 0.277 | 290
